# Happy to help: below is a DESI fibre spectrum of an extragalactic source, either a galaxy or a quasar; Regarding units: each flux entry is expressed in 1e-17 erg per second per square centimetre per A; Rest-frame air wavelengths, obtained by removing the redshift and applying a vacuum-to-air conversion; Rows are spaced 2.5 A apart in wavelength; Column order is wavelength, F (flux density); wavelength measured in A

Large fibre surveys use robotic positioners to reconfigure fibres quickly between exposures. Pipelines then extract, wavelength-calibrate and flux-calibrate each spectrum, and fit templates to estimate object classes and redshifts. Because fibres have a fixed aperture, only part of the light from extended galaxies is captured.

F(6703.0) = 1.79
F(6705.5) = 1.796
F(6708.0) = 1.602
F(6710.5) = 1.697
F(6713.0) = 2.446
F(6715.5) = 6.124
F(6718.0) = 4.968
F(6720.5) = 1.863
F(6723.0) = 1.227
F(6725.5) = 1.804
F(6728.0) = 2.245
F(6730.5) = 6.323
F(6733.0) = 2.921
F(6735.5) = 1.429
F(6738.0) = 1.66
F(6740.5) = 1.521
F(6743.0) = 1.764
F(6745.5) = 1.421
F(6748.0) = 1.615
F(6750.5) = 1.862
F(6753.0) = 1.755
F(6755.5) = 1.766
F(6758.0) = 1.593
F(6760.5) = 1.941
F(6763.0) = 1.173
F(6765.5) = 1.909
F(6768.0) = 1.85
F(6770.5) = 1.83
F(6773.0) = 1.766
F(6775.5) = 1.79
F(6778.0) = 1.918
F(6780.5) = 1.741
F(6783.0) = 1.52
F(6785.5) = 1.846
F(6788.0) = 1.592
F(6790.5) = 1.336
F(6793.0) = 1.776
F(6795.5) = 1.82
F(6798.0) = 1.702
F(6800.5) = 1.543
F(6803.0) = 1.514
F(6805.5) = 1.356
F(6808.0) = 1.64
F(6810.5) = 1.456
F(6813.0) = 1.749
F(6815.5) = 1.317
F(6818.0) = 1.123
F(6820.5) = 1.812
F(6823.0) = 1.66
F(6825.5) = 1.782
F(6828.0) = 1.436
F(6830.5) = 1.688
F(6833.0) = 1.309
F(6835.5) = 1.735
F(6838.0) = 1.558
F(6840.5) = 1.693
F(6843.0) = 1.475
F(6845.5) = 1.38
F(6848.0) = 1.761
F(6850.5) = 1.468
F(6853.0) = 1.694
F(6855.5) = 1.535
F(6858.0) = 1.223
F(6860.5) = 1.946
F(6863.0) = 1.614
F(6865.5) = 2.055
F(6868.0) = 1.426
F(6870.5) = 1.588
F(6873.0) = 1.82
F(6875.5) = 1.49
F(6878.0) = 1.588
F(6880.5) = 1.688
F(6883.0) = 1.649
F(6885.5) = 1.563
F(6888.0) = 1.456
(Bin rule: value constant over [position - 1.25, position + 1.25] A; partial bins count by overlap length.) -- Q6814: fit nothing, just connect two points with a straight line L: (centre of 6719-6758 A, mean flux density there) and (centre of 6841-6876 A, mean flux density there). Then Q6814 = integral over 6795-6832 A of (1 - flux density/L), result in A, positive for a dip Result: 4.5 A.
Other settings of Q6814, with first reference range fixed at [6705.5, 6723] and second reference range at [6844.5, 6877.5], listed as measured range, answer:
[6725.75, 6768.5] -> 9.5 A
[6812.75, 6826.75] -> 2.9 A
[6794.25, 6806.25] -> 3.1 A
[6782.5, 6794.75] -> 3.4 A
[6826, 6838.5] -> 2.1 A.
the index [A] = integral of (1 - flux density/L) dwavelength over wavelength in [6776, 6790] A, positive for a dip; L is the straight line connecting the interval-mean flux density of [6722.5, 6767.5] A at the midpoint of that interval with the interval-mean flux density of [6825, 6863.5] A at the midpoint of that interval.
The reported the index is 1.0 A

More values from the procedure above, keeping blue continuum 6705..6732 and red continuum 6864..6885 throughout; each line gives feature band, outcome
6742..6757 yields 5.6 A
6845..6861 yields 2.4 A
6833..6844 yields 2.1 A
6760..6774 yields 4.5 A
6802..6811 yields 2.9 A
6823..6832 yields 1.8 A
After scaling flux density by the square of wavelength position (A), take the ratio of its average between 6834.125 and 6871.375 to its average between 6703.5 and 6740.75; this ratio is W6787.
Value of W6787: 0.63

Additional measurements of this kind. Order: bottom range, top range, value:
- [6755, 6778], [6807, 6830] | 0.91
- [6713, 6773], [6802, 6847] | 0.69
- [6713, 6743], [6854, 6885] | 0.60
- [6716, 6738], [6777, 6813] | 0.57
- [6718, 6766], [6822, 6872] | 0.80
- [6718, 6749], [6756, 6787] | 0.78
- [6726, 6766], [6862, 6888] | 0.83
